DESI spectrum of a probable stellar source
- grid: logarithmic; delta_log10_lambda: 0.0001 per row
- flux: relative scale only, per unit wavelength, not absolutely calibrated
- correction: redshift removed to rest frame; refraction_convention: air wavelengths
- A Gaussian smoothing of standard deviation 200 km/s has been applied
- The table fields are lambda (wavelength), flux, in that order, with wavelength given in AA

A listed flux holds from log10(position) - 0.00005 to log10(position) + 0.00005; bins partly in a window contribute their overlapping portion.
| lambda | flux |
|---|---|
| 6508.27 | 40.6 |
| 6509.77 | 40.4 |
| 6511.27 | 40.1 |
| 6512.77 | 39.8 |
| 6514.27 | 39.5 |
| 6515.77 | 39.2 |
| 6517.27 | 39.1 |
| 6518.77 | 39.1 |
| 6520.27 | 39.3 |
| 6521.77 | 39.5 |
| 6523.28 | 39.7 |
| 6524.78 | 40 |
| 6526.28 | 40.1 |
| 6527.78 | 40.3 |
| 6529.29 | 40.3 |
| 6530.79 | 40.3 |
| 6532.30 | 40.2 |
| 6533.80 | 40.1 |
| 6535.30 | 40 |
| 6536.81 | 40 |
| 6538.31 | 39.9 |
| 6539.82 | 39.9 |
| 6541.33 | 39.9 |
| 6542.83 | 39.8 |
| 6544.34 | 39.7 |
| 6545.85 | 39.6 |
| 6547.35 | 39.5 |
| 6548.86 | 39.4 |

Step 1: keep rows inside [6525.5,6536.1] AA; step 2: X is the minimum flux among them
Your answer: 40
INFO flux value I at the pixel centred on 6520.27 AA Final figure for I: 39.3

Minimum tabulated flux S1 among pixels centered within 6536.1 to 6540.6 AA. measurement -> 39.9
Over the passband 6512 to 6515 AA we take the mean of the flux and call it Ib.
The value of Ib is 39.6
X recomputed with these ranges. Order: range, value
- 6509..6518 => 39.1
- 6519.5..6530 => 39.3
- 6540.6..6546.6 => 39.6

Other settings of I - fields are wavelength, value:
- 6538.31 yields 39.9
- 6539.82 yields 39.9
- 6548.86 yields 39.4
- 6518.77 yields 39.1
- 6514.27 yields 39.5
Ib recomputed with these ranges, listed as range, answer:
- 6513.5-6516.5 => 39.4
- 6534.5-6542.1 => 40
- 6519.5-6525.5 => 39.6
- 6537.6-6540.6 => 39.8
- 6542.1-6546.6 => 39.7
